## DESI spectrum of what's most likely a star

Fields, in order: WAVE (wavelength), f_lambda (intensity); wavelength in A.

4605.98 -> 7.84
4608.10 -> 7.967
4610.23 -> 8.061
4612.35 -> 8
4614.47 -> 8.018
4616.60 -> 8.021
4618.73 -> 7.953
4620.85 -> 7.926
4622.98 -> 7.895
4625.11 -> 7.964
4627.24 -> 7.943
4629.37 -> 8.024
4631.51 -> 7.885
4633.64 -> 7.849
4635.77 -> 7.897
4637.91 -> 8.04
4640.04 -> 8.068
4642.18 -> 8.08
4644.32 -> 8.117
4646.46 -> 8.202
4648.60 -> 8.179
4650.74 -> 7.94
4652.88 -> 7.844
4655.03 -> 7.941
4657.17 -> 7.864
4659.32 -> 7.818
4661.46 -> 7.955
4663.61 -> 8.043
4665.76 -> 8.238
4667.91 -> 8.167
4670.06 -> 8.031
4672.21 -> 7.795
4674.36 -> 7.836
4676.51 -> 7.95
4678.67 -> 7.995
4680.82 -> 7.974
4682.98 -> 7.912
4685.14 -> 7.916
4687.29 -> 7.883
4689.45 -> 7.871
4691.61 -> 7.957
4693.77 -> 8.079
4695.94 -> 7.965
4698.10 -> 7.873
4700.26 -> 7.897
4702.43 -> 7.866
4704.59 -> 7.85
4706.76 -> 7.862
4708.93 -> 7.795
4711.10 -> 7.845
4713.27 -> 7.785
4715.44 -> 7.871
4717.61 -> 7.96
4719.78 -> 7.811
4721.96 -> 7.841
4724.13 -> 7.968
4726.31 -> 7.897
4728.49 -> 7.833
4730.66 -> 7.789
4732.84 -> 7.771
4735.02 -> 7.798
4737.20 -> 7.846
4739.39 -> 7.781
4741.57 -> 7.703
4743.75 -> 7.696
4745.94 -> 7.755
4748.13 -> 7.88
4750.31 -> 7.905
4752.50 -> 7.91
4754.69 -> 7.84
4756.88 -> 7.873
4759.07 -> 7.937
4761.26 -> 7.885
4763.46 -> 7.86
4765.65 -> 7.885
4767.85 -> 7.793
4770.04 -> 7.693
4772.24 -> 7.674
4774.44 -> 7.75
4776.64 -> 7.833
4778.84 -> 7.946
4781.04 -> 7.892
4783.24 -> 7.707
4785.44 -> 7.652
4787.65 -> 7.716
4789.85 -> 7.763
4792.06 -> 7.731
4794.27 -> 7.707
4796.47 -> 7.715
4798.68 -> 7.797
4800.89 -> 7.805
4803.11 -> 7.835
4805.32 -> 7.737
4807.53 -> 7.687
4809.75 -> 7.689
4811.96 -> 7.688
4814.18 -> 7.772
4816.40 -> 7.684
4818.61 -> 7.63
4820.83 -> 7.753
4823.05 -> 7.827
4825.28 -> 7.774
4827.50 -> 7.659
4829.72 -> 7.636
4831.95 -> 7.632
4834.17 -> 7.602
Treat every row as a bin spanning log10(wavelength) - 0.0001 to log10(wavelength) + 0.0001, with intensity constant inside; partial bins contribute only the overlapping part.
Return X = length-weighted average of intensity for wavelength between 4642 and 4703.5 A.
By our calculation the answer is 7.97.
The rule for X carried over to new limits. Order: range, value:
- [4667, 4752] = 7.88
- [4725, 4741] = 7.81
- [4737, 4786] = 7.81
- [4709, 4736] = 7.85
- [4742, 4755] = 7.82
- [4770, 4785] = 7.79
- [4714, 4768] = 7.84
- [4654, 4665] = 7.93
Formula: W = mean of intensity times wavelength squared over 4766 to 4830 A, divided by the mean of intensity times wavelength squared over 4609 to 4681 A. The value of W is 1.03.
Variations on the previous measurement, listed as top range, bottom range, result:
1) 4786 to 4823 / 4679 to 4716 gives 1.02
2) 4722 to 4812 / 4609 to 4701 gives 1.03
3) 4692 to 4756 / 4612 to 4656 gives 1.02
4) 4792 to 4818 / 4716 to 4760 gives 1.01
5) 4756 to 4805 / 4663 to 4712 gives 1.02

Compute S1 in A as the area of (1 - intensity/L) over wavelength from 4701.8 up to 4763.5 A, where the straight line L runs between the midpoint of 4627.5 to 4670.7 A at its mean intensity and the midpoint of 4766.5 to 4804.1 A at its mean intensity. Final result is 0.13 A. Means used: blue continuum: 8.01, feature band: 7.84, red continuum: 7.76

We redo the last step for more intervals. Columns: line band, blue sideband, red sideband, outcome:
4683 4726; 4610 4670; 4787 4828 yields 0.04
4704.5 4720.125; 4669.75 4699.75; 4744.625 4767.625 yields 0.11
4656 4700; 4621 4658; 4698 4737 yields -0.21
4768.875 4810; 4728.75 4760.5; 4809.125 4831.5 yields 0.00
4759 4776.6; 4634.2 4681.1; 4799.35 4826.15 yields 0.02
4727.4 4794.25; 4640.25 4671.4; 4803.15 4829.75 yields 0.22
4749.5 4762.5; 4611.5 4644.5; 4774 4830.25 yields -0.14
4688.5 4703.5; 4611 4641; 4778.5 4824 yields -0.10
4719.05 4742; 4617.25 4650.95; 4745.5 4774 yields 0.14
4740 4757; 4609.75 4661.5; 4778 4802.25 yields 0.01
